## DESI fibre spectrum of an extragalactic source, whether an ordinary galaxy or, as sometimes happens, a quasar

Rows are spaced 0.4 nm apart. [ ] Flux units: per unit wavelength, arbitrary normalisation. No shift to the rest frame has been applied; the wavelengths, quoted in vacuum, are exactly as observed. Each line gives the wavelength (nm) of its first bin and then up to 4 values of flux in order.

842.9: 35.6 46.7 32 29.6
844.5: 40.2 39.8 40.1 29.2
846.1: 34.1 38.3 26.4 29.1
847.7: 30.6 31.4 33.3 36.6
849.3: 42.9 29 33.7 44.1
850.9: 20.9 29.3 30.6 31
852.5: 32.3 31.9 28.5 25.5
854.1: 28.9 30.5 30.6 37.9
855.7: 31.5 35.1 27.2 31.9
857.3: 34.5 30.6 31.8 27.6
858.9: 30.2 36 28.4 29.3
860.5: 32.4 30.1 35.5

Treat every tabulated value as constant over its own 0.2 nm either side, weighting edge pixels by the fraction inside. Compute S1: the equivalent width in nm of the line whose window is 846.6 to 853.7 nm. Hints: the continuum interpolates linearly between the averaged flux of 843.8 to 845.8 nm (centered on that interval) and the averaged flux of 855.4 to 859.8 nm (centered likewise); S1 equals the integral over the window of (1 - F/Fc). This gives 0.48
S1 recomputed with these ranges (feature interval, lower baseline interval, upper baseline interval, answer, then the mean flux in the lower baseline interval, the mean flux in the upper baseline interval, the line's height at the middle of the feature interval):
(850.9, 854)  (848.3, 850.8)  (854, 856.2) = 0.44 nm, 36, 32.5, 34.1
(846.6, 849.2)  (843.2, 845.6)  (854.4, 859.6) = 0.28 nm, 37.3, 31.9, 35.8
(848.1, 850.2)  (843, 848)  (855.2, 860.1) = -0.07 nm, 34.6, 31.7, 33.7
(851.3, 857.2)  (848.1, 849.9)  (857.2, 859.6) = 0.37 nm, 35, 31.5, 33.1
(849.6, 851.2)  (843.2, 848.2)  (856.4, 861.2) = 0.06 nm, 34.2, 31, 33.1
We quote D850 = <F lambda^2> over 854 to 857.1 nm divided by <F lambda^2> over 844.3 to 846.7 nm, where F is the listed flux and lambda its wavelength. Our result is 0.88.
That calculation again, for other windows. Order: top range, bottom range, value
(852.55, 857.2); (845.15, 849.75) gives 0.94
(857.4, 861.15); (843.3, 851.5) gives 0.94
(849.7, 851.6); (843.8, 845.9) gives 0.90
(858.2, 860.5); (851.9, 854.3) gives 1.04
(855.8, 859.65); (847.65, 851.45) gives 0.96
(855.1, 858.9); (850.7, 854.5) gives 1.12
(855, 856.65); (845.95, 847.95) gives 1.06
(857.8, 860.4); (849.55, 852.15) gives 1.00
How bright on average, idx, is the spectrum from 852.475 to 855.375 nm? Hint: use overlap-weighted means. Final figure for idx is 30.4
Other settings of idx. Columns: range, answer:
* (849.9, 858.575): 31.2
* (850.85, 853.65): 29.5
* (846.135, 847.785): 31.4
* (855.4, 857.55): 32.3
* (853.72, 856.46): 31.7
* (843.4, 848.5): 33.7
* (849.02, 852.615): 32.7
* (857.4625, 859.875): 30.8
